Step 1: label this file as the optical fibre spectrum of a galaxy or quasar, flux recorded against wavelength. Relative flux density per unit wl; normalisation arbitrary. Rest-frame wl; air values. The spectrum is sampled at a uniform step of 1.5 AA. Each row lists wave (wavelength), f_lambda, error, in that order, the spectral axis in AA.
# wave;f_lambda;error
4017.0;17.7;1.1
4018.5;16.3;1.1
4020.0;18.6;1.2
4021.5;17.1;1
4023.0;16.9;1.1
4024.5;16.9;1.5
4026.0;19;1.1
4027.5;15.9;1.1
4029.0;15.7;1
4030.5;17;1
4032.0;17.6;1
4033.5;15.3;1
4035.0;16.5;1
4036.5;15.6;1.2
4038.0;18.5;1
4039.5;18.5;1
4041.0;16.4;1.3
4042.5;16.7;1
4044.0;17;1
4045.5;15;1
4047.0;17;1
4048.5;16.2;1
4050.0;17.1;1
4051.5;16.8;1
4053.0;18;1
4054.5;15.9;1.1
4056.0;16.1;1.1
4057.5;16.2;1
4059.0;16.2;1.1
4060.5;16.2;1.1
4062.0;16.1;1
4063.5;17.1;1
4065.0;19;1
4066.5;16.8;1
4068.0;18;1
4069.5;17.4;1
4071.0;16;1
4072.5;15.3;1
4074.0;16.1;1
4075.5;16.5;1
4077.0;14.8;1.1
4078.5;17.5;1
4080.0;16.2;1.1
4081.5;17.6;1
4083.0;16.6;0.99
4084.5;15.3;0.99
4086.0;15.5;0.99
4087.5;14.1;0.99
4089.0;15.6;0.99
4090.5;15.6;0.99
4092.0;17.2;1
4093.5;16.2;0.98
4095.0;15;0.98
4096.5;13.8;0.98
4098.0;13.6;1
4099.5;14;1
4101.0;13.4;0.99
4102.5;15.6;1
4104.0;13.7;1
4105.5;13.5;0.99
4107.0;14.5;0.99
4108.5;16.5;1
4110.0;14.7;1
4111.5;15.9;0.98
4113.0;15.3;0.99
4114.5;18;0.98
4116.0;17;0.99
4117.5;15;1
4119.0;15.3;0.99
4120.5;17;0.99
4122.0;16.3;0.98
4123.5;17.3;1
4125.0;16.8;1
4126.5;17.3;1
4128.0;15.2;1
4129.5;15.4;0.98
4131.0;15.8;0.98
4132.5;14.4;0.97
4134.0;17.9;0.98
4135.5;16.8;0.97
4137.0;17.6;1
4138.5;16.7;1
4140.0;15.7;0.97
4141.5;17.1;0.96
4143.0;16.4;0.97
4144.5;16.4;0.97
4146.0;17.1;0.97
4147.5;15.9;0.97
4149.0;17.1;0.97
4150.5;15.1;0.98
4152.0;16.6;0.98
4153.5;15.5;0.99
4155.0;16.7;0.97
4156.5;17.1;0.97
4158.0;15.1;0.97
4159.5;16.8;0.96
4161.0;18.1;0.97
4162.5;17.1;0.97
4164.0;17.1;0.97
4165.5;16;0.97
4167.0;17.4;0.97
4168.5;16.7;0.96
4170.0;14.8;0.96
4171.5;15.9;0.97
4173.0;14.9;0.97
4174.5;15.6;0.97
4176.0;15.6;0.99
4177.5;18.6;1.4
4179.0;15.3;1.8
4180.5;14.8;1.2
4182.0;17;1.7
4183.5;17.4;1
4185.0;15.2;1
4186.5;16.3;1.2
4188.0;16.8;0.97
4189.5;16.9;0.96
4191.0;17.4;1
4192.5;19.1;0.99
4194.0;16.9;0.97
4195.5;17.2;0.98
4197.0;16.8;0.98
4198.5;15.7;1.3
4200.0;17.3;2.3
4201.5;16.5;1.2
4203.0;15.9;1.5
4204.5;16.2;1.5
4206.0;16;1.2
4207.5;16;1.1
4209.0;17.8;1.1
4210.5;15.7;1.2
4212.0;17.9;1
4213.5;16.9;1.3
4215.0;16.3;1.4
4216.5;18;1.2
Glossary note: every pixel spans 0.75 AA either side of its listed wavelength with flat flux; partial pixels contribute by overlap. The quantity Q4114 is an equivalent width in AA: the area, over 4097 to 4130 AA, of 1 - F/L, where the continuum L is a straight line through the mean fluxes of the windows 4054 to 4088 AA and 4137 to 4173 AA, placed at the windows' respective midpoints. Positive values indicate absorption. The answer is 1.84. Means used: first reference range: 16.4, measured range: 15.5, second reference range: 16.4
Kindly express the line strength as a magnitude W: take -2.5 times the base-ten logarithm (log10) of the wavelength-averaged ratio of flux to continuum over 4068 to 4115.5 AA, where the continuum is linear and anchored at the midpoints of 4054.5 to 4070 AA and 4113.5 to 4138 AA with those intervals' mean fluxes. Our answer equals 0.07 mag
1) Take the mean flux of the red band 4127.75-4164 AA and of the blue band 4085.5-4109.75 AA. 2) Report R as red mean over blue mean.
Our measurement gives 1.11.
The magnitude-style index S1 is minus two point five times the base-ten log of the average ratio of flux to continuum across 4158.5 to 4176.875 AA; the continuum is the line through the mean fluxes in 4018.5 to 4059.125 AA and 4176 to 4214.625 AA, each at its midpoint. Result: 0.02 mag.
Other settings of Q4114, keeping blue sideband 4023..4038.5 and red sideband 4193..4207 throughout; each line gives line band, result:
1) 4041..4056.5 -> 0.16 AA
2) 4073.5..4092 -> 0.78 AA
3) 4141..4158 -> 0.23 AA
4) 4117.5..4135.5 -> 0.46 AA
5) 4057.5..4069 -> -0.19 AA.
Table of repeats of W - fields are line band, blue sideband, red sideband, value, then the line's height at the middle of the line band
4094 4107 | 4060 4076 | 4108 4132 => 0.160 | 16.4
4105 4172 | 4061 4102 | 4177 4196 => 0.009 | 16.4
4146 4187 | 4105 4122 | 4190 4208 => 0.005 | 16.4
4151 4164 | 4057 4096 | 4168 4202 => -0.013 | 16.4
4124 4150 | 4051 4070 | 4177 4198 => 0.026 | 16.8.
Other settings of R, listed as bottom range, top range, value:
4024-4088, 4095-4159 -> 0.96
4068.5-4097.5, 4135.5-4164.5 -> 1.04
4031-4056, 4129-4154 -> 0.98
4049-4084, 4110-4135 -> 0.97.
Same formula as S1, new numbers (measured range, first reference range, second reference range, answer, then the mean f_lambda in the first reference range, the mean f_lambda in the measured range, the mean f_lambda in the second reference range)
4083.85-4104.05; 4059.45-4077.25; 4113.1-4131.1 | 0.108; 16.7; 14.9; 16.3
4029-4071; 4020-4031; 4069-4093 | -0.012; 17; 16.8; 16.1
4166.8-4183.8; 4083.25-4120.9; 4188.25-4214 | 0.022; 15.3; 16.1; 16.8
